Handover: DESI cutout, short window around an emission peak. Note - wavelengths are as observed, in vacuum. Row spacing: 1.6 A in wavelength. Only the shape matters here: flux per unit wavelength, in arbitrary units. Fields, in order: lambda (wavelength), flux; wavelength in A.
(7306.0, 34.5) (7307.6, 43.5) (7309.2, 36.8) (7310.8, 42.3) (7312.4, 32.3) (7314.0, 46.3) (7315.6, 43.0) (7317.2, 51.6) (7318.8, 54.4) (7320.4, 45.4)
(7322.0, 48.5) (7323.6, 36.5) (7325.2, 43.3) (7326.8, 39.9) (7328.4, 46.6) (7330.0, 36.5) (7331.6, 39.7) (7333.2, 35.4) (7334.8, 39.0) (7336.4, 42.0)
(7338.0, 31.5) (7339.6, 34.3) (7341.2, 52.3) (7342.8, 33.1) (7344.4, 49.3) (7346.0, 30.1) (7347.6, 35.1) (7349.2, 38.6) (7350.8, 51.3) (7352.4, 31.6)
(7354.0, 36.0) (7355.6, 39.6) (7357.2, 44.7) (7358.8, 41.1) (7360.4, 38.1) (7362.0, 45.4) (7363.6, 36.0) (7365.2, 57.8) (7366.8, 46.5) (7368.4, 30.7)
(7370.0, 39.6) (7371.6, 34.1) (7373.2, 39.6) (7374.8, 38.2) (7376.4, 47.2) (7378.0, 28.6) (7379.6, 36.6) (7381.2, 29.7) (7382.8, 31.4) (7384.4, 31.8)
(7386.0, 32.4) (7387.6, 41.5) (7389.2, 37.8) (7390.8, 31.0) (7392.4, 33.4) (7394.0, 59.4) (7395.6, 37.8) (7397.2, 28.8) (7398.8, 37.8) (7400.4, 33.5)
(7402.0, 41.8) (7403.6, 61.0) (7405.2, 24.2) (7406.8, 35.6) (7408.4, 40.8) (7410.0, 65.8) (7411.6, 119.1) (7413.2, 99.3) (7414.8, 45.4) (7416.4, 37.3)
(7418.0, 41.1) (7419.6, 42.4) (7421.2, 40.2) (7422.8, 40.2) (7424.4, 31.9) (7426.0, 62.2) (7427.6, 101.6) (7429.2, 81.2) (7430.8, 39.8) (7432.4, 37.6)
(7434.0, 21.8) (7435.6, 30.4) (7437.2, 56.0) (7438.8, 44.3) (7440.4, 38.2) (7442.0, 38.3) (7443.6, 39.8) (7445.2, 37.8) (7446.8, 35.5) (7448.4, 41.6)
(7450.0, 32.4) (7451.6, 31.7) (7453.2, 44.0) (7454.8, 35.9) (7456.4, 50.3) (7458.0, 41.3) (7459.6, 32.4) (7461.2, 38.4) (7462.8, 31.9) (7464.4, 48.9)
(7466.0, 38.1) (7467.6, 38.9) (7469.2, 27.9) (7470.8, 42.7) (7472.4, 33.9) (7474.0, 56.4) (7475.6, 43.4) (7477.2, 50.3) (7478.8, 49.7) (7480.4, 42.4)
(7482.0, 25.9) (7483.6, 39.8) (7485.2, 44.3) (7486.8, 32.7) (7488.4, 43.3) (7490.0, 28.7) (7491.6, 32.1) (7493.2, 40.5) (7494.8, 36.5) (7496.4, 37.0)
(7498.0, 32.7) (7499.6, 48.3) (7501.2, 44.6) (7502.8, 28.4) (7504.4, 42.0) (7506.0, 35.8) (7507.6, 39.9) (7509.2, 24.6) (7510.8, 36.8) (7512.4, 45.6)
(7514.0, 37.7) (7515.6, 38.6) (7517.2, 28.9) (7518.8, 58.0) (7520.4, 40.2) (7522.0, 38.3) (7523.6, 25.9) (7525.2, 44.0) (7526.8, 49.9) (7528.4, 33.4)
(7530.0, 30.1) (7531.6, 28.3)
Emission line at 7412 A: [S II]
